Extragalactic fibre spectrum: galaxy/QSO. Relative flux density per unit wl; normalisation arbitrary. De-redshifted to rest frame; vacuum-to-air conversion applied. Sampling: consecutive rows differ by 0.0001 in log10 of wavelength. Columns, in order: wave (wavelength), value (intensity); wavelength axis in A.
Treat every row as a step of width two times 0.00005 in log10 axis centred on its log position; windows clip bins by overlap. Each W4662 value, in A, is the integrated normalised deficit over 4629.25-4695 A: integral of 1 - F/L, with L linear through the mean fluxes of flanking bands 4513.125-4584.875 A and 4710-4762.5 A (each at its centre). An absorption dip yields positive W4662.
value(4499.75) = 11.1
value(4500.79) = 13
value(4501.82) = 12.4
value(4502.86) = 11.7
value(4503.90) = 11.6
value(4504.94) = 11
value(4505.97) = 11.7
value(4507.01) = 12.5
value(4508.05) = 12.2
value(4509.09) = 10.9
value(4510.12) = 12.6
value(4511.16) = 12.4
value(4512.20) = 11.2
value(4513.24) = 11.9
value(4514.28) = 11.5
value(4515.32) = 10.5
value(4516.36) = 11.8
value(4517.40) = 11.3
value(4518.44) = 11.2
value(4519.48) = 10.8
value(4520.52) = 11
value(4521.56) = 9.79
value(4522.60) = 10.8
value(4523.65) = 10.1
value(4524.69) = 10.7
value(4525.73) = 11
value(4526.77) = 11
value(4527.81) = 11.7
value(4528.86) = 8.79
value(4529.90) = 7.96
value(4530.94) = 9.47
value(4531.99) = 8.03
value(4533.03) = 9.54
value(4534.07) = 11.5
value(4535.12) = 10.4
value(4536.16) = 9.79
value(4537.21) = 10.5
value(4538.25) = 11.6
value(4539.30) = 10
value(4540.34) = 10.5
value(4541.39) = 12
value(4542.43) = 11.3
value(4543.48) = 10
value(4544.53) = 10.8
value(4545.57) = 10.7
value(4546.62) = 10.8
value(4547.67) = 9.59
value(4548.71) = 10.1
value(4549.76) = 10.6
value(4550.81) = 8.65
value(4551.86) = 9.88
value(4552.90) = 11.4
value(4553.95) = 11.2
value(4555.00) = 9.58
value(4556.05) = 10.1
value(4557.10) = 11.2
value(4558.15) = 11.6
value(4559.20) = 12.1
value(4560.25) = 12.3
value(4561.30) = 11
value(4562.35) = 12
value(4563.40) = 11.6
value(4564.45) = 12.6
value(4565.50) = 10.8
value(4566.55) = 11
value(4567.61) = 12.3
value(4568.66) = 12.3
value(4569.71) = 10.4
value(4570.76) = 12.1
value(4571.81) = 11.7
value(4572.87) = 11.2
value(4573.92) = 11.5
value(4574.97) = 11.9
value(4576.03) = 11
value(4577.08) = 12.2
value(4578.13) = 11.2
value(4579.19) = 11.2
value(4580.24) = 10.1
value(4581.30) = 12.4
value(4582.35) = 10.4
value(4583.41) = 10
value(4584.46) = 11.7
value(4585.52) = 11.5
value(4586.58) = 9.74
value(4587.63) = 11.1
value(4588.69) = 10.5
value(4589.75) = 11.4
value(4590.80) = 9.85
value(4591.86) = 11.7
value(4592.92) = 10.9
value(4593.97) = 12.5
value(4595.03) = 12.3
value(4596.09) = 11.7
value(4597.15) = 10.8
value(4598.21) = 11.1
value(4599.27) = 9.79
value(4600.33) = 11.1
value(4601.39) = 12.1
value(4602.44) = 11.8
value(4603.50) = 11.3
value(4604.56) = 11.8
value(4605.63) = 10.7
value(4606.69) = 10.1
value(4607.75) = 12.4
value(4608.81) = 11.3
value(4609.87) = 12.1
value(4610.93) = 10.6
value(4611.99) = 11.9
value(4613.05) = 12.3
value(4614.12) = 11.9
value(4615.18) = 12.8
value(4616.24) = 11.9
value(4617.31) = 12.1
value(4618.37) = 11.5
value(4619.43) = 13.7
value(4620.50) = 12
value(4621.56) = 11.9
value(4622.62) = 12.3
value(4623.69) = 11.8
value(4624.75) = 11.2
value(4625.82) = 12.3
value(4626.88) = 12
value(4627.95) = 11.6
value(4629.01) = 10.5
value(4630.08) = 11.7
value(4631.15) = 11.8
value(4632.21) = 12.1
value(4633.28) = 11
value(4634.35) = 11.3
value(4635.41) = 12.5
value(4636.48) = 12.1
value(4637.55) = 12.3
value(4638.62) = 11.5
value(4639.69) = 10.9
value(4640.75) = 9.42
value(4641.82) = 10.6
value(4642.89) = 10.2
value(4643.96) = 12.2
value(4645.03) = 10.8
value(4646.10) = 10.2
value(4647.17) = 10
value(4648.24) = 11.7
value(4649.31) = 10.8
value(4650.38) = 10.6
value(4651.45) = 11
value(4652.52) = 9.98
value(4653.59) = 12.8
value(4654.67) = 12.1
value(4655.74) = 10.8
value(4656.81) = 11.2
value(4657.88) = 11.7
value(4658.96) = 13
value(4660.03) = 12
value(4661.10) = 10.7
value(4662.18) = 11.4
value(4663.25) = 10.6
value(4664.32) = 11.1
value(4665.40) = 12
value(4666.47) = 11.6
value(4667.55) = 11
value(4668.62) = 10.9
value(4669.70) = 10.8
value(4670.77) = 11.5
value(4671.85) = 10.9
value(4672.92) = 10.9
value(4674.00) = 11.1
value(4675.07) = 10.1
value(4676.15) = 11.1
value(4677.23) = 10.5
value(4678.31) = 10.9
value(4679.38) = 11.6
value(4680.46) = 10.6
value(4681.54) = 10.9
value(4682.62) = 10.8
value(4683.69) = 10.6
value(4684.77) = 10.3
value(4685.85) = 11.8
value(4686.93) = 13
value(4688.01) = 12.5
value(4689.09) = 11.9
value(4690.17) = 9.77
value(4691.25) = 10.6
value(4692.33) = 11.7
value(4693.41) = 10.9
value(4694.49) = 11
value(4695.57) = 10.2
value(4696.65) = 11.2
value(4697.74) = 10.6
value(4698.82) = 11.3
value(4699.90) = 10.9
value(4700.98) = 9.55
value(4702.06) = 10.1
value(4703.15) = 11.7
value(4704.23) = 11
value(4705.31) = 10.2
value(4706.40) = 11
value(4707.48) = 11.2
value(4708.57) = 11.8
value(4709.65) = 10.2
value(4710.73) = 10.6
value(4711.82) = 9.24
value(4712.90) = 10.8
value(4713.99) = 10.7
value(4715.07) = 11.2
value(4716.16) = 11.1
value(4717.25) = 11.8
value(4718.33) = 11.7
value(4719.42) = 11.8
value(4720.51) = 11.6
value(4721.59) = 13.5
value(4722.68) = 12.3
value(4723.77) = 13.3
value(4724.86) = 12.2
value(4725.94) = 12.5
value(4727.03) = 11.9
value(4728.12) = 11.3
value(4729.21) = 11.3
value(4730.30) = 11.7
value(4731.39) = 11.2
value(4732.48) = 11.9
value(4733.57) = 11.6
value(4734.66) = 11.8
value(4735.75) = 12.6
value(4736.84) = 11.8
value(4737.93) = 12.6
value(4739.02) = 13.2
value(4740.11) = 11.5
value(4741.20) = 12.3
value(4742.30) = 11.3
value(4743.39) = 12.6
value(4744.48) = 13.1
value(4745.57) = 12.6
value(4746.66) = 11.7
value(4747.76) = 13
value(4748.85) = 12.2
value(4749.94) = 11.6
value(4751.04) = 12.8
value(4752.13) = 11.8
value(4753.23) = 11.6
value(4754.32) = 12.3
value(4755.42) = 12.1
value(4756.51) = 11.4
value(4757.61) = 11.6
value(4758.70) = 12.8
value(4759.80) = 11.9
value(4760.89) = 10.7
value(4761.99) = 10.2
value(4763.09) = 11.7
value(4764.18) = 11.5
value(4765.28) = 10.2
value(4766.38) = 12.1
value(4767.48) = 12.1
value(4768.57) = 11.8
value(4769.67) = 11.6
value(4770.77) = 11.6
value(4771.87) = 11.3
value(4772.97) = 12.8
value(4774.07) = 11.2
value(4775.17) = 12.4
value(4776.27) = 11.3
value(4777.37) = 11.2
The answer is 1.4 A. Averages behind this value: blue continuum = 10.9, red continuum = 11.8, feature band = 11.2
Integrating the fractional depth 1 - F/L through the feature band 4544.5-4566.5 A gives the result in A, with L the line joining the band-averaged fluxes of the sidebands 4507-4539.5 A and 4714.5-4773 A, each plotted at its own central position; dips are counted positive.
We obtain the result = 0.0 A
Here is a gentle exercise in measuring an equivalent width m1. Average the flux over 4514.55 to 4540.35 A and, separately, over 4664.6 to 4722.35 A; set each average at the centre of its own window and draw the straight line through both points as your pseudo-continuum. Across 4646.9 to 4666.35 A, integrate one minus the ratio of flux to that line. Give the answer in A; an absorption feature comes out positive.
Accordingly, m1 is -0.7 A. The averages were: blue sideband 10.4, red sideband 11.1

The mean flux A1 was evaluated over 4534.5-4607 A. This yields 11.1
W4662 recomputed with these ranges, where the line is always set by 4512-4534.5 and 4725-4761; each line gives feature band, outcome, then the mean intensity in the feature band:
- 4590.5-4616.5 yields -1.0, 11.5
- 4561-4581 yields -1.2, 11.5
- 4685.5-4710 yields 1.4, 11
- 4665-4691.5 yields 1.1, 11.1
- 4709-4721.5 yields 0.8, 11.1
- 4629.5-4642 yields -0.2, 11.5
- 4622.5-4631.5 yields -0.3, 11.6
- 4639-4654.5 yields 0.7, 10.8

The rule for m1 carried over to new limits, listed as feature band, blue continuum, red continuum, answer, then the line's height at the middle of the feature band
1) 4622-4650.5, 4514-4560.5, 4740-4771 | -0.5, 11.1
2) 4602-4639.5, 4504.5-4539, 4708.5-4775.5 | -1.7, 11.3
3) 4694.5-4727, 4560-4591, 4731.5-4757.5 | 2.0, 12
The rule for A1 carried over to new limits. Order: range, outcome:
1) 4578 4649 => 11.4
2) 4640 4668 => 11.1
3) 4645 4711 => 11.1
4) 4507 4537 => 10.7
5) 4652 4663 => 11.5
